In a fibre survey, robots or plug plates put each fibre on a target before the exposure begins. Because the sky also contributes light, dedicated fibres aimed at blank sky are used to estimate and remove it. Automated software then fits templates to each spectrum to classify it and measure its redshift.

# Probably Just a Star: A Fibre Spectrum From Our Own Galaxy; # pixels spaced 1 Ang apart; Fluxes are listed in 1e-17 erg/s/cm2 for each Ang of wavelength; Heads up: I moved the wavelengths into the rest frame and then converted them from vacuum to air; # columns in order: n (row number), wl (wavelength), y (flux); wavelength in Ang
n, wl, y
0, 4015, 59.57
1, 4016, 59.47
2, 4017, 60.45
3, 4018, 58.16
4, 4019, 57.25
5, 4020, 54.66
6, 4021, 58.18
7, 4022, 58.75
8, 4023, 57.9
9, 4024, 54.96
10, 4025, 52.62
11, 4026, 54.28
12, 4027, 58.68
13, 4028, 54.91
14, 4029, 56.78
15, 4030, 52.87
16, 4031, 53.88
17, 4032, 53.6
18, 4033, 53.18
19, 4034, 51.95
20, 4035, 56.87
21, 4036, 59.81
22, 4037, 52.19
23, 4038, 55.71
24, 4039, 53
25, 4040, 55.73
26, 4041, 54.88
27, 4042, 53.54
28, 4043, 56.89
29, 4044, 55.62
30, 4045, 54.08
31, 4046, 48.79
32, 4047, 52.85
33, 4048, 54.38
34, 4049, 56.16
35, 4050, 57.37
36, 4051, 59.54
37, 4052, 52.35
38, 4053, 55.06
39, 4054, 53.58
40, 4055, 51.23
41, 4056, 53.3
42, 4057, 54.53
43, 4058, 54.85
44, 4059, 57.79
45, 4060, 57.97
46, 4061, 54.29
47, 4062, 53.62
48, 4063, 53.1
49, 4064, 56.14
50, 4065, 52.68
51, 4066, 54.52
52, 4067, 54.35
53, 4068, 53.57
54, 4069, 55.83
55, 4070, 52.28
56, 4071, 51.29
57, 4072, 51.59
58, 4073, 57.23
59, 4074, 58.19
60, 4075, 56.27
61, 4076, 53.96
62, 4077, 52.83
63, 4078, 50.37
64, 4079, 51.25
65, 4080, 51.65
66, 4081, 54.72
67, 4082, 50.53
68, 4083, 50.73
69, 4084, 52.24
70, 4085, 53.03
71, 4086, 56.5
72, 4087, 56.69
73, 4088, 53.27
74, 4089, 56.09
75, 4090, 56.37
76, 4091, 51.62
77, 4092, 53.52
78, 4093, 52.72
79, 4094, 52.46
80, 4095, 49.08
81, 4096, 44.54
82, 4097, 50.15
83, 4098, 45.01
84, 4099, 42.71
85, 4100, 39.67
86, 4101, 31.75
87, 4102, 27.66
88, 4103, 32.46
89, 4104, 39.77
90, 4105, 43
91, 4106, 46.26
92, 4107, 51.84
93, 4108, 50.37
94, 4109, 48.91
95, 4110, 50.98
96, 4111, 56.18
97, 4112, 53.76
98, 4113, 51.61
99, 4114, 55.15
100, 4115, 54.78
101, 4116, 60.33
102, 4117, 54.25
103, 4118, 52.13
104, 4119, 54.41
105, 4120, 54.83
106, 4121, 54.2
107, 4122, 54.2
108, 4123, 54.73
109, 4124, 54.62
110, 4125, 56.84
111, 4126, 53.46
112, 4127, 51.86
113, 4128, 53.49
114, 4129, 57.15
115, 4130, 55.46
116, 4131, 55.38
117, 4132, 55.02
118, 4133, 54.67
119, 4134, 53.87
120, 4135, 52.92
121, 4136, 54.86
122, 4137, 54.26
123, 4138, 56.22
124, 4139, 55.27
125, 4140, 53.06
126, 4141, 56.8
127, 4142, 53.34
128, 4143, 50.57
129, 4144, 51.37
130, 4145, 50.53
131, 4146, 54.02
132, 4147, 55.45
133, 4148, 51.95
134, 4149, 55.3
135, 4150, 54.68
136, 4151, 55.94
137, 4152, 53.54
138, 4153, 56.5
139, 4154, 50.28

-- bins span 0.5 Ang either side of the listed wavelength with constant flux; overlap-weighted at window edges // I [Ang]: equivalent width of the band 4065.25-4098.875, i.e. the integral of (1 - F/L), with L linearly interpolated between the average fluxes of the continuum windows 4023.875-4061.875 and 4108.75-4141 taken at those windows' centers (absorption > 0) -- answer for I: 1.1 Ang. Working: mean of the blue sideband 54.7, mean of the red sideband 54.4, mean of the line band 52.7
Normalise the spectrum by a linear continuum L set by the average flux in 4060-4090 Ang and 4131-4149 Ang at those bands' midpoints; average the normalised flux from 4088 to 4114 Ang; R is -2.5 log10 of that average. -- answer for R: 0.14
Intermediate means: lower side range 53.9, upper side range 53.9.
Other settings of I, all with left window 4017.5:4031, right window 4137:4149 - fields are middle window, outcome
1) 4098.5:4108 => 2.5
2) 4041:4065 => 0.4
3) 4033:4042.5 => 0.2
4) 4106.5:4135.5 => 0.0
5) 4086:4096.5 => 0.4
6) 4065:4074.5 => 0.2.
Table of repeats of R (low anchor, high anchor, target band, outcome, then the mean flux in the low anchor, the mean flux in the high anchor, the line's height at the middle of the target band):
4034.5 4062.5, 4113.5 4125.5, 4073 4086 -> 0.03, 54.9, 55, 54.9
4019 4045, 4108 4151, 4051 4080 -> 0.01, 55.3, 54.1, 54.9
